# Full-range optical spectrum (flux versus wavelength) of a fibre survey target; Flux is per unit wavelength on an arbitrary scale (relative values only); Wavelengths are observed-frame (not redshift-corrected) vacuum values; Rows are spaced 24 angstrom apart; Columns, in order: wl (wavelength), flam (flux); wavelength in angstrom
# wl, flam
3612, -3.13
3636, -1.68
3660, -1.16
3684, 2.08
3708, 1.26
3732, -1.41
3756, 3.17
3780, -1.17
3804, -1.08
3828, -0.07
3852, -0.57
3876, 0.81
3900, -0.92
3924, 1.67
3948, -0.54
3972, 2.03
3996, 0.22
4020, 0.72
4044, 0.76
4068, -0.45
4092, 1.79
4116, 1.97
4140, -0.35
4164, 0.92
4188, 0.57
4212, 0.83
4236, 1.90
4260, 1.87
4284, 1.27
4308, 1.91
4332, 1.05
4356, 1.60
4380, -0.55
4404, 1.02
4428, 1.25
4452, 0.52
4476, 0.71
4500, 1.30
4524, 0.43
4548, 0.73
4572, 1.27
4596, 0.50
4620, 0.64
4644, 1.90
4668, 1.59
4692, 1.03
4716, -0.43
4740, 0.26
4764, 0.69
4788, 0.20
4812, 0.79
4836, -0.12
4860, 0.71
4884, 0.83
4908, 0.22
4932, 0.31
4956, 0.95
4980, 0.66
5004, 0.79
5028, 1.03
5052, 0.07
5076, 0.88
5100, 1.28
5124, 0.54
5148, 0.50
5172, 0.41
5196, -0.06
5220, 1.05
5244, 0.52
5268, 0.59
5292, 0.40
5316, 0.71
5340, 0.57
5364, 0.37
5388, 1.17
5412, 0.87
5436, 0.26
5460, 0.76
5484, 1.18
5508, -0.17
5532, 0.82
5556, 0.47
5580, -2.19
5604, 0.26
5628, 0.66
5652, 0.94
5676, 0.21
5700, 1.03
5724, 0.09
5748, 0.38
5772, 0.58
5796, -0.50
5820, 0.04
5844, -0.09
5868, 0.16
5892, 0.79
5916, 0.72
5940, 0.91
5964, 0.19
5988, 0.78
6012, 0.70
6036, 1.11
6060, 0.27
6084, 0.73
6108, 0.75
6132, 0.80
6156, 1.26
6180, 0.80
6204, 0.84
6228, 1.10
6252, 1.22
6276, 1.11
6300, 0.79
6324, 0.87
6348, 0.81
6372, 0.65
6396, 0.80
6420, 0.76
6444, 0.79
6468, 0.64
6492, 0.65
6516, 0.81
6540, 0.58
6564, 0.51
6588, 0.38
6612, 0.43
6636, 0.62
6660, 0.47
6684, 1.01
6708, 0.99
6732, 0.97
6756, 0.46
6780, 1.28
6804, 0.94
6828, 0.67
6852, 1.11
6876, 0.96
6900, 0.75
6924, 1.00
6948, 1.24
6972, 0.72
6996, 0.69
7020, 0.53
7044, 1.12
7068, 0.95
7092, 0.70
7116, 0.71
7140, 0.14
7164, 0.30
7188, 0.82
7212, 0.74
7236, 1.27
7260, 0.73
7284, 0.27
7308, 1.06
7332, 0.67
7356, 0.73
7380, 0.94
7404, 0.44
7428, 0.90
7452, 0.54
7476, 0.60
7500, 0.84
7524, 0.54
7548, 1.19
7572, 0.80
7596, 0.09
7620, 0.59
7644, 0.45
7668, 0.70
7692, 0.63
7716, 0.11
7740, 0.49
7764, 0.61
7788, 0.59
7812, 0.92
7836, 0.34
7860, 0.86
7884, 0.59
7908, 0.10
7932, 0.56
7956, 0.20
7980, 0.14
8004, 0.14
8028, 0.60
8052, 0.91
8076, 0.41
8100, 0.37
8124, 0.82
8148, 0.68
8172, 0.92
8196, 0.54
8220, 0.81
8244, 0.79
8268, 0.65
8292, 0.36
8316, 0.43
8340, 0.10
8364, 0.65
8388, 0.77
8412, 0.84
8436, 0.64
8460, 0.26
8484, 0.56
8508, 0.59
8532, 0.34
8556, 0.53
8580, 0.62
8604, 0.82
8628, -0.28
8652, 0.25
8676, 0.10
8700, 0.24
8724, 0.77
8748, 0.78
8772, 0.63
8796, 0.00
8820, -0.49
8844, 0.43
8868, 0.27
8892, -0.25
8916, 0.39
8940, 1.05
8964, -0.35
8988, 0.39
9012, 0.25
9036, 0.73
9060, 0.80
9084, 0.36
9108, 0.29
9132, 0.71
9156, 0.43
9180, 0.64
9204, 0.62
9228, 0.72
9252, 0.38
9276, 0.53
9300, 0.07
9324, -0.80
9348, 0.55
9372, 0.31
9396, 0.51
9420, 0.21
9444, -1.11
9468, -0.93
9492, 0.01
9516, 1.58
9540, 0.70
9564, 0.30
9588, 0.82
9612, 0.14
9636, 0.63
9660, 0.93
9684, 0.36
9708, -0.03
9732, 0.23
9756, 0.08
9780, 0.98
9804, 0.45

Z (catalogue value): 1.55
